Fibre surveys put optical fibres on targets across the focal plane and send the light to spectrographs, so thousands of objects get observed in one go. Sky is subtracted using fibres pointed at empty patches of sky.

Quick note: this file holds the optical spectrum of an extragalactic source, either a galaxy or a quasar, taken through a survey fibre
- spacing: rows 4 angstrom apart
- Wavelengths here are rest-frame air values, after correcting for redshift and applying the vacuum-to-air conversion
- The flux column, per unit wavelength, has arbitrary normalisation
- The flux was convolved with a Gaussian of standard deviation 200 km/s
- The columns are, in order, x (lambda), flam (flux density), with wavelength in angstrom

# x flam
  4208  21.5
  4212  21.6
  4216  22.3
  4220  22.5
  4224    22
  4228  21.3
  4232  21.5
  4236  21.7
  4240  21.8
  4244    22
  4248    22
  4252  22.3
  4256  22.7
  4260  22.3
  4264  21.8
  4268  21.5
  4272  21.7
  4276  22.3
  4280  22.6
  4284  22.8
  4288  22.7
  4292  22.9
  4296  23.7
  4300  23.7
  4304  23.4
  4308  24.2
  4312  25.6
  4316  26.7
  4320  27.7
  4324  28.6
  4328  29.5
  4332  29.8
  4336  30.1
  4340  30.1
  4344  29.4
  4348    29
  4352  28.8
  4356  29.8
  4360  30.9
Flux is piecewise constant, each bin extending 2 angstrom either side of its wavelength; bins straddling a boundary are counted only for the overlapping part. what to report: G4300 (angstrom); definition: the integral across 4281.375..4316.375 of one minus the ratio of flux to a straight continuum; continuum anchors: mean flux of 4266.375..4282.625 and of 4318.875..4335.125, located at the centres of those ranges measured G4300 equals 2.0 angstrom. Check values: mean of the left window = 22.1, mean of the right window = 29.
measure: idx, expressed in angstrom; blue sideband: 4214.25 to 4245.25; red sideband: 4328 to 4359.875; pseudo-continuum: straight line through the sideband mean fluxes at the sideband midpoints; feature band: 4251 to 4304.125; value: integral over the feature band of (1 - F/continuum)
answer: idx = 5.36 angstrom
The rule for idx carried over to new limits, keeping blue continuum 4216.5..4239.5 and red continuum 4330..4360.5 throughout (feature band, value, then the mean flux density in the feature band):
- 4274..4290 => 1.79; 22.6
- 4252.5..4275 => 2.02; 22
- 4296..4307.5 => 1.33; 23.7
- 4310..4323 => 0.45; 26.8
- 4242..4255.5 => 0.62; 22.2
